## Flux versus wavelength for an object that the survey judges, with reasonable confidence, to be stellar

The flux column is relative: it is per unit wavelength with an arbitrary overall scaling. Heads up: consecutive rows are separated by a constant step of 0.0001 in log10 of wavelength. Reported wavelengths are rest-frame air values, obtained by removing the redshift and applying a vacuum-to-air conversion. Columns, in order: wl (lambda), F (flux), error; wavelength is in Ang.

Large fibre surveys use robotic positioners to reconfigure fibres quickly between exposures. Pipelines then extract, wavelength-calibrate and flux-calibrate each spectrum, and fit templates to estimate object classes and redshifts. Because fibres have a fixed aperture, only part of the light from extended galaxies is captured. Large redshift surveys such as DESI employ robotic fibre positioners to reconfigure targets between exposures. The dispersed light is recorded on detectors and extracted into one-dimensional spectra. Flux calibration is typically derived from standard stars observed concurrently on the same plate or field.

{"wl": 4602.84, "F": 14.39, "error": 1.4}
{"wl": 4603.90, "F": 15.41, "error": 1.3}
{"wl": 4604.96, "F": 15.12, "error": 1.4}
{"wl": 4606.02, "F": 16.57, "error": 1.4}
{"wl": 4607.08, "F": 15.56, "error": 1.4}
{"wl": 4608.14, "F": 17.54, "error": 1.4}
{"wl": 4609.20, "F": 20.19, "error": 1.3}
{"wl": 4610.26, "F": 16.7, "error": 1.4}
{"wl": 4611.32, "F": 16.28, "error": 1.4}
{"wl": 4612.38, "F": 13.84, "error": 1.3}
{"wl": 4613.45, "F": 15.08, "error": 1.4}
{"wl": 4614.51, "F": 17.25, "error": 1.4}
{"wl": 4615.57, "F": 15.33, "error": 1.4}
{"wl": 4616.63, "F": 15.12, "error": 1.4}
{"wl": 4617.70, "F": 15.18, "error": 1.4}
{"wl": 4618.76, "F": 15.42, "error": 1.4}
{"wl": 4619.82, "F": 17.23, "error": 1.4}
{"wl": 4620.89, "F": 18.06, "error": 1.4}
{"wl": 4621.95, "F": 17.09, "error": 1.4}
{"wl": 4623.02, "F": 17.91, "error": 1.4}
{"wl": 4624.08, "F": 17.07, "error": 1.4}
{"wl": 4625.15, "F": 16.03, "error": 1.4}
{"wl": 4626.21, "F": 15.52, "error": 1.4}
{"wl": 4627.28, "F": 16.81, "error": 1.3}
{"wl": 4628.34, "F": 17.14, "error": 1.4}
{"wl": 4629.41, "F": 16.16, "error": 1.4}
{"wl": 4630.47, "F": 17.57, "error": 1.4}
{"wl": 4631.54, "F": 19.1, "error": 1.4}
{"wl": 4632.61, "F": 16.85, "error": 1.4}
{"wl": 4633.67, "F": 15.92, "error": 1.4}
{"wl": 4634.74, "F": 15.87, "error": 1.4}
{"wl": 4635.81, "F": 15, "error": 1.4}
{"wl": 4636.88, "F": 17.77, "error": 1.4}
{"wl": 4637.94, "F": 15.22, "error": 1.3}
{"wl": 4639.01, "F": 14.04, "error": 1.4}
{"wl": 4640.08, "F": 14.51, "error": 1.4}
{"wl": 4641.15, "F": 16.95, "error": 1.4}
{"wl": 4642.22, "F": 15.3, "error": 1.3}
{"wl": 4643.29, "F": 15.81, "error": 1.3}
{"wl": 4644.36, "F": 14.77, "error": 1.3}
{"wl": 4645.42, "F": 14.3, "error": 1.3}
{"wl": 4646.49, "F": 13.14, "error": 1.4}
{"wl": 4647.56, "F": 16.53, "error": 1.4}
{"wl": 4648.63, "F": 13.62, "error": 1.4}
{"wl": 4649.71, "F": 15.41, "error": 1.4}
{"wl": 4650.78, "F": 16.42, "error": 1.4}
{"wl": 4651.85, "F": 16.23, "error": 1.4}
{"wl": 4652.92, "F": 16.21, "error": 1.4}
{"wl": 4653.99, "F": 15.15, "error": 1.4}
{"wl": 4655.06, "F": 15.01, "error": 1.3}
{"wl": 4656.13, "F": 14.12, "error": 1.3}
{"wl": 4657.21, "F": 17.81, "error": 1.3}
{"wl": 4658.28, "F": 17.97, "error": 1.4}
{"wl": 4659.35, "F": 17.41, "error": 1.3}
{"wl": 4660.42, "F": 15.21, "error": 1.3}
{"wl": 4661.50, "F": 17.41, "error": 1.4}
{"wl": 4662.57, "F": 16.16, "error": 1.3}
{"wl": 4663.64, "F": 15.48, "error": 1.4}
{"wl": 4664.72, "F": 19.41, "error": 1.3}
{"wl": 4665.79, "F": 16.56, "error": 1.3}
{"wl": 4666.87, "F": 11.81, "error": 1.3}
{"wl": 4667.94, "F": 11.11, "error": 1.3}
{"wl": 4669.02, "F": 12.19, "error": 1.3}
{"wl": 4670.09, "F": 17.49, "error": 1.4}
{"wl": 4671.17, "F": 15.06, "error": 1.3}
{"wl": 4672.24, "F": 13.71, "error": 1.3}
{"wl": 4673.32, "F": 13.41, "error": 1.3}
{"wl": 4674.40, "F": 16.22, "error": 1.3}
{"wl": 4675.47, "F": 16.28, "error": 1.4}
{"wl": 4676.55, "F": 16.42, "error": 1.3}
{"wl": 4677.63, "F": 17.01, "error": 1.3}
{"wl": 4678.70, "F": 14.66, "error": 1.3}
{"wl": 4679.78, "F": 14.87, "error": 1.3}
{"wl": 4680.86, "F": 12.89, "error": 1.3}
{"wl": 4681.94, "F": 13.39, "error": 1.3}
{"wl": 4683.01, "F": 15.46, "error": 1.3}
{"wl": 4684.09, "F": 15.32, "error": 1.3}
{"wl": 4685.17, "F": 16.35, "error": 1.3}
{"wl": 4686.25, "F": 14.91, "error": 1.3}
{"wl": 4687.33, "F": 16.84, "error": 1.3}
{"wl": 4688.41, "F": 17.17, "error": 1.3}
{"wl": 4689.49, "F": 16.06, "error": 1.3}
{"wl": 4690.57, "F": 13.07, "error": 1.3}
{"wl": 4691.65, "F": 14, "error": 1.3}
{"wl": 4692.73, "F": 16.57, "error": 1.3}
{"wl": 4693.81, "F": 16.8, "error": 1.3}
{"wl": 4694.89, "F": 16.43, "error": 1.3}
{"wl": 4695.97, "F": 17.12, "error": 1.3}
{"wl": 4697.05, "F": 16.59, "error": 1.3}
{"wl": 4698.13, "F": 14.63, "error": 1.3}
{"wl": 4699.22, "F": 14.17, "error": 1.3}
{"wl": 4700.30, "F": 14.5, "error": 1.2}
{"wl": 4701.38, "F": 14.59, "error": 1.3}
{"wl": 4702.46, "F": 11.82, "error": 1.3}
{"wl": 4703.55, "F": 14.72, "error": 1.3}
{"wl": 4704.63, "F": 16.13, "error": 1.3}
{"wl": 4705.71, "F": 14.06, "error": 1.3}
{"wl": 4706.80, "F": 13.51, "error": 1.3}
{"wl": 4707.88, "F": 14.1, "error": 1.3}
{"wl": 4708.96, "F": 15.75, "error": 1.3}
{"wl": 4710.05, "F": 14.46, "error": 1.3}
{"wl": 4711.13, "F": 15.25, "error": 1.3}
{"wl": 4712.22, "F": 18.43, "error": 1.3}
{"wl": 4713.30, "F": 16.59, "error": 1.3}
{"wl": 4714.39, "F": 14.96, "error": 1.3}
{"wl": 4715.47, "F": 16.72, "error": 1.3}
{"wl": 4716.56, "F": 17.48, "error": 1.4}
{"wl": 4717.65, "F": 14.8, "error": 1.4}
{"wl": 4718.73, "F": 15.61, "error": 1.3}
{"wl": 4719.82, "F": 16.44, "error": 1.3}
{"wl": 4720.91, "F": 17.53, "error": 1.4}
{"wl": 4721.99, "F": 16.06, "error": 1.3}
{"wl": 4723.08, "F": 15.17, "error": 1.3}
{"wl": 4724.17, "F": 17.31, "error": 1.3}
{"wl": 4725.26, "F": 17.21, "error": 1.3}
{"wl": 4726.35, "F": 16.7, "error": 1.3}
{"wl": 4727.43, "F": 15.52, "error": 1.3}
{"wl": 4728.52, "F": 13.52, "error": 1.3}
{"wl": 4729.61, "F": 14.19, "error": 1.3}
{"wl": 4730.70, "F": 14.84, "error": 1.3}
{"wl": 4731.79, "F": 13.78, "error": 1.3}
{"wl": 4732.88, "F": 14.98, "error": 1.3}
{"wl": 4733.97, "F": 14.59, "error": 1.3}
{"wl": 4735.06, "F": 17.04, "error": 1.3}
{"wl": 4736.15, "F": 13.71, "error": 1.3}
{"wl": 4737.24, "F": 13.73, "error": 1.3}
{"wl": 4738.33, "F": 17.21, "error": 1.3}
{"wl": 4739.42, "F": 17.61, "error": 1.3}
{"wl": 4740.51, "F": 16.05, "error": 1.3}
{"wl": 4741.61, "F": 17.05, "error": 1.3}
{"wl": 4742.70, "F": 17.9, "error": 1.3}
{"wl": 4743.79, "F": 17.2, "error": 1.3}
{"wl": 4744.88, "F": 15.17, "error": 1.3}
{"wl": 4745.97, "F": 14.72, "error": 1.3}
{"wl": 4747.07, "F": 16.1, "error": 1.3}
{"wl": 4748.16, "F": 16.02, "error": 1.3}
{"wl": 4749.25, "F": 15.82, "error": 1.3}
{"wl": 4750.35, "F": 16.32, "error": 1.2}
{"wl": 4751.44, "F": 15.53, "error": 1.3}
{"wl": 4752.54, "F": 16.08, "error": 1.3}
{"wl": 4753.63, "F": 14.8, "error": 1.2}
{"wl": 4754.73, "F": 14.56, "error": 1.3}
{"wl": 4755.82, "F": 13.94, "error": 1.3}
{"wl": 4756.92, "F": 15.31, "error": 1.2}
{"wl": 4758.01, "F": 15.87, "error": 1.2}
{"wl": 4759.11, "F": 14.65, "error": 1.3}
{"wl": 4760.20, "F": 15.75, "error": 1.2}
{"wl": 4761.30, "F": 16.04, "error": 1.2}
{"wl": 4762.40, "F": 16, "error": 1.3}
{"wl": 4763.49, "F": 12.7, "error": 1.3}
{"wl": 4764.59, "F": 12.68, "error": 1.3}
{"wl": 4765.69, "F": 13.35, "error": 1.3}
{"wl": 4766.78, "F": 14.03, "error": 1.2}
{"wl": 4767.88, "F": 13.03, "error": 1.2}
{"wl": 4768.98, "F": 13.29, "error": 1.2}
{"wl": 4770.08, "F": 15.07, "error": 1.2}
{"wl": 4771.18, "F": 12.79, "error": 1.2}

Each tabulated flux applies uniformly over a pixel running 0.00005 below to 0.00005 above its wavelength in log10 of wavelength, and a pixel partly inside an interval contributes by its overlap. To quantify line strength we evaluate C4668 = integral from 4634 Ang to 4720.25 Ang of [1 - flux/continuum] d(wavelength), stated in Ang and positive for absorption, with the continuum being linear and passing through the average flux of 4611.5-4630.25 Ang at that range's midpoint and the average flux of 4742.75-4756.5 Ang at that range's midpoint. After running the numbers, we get 3.1 Ang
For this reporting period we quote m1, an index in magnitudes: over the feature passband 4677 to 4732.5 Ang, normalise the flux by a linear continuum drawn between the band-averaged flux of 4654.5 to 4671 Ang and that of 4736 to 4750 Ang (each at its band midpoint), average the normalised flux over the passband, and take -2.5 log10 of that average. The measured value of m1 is 0.03 mag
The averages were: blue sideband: 15.7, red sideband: 16.1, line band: 15.4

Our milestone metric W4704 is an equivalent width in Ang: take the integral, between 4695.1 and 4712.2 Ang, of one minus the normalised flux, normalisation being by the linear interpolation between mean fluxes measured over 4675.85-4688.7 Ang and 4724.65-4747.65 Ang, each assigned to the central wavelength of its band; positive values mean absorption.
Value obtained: 0.67 Ang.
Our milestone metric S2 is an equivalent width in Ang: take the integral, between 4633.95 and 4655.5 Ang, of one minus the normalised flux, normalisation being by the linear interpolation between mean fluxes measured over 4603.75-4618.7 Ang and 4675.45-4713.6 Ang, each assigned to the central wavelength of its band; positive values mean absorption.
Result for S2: 0.5 Ang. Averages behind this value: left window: 16.1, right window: 15.3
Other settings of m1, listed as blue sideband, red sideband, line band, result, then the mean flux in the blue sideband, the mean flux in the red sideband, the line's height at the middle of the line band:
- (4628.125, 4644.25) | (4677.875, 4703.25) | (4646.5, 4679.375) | 0.009 mag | 16.2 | 15.2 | 15.7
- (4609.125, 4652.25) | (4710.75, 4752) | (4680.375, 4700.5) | 0.039 mag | 16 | 15.9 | 16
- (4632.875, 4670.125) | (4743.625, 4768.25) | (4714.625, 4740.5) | -0.041 mag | 15.5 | 15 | 15.1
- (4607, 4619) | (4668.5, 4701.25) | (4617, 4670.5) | -0.008 mag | 16.2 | 15.3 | 15.8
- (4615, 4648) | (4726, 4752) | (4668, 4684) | 0.076 mag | 16.1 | 15.6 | 15.9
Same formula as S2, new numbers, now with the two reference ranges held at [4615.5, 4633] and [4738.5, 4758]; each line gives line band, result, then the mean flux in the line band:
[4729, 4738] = 0.76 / 14.7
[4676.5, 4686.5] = 0.78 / 15.1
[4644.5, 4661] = 0.91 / 15.6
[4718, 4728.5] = -0.09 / 16.2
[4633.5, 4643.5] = 0.60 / 15.6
